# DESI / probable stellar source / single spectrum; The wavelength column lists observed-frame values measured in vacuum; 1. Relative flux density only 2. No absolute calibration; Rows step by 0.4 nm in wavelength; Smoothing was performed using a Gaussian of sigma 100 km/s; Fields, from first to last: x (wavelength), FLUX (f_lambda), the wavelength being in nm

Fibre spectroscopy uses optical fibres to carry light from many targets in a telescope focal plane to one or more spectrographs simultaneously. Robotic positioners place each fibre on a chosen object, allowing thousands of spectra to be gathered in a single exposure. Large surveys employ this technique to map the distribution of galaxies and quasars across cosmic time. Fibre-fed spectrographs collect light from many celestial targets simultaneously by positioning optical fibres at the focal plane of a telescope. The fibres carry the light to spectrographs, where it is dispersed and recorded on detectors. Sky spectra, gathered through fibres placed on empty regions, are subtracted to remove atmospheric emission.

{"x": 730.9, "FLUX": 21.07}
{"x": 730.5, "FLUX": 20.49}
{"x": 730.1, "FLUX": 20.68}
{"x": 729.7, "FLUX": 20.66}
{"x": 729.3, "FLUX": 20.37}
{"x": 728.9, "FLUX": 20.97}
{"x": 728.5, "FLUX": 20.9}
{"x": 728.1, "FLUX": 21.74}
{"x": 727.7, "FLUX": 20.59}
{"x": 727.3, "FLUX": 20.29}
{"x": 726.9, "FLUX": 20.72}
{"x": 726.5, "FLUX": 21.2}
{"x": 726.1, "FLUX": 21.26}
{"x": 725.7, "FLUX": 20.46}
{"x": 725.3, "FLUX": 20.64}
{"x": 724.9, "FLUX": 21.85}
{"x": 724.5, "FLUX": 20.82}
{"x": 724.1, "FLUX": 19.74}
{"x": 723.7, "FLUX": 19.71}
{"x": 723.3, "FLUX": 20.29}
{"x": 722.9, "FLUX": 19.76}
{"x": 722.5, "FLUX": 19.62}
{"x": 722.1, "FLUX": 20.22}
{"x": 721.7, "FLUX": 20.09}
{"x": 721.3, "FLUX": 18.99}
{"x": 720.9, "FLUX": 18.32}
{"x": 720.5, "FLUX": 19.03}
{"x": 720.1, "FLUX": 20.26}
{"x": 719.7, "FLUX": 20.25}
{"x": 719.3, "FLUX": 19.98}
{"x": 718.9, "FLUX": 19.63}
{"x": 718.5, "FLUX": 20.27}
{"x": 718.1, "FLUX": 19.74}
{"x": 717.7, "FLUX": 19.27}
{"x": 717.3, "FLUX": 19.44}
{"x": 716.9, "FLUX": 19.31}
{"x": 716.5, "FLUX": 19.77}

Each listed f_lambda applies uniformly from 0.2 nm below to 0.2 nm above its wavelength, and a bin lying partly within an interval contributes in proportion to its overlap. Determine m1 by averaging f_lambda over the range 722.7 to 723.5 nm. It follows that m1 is 20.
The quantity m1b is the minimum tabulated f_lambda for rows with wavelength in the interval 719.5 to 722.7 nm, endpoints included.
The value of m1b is 18.32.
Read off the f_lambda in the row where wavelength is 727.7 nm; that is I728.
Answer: 20.59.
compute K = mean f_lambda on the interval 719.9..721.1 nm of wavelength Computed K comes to 19.2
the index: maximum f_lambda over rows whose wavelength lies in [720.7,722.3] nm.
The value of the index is 20.22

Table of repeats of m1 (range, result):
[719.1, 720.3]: 20.2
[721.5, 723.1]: 19.9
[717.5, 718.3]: 19.5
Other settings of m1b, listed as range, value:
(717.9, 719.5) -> 19.63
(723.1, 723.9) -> 19.71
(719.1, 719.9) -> 19.98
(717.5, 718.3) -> 19.27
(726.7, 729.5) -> 20.29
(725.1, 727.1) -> 20.46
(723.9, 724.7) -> 19.74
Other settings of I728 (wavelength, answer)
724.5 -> 20.82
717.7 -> 19.27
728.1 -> 21.74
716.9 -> 19.31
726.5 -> 21.2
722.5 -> 19.62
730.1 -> 20.68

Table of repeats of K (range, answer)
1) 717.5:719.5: 19.8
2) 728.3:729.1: 20.9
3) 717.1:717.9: 19.4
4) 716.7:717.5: 19.4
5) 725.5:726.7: 21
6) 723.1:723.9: 20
